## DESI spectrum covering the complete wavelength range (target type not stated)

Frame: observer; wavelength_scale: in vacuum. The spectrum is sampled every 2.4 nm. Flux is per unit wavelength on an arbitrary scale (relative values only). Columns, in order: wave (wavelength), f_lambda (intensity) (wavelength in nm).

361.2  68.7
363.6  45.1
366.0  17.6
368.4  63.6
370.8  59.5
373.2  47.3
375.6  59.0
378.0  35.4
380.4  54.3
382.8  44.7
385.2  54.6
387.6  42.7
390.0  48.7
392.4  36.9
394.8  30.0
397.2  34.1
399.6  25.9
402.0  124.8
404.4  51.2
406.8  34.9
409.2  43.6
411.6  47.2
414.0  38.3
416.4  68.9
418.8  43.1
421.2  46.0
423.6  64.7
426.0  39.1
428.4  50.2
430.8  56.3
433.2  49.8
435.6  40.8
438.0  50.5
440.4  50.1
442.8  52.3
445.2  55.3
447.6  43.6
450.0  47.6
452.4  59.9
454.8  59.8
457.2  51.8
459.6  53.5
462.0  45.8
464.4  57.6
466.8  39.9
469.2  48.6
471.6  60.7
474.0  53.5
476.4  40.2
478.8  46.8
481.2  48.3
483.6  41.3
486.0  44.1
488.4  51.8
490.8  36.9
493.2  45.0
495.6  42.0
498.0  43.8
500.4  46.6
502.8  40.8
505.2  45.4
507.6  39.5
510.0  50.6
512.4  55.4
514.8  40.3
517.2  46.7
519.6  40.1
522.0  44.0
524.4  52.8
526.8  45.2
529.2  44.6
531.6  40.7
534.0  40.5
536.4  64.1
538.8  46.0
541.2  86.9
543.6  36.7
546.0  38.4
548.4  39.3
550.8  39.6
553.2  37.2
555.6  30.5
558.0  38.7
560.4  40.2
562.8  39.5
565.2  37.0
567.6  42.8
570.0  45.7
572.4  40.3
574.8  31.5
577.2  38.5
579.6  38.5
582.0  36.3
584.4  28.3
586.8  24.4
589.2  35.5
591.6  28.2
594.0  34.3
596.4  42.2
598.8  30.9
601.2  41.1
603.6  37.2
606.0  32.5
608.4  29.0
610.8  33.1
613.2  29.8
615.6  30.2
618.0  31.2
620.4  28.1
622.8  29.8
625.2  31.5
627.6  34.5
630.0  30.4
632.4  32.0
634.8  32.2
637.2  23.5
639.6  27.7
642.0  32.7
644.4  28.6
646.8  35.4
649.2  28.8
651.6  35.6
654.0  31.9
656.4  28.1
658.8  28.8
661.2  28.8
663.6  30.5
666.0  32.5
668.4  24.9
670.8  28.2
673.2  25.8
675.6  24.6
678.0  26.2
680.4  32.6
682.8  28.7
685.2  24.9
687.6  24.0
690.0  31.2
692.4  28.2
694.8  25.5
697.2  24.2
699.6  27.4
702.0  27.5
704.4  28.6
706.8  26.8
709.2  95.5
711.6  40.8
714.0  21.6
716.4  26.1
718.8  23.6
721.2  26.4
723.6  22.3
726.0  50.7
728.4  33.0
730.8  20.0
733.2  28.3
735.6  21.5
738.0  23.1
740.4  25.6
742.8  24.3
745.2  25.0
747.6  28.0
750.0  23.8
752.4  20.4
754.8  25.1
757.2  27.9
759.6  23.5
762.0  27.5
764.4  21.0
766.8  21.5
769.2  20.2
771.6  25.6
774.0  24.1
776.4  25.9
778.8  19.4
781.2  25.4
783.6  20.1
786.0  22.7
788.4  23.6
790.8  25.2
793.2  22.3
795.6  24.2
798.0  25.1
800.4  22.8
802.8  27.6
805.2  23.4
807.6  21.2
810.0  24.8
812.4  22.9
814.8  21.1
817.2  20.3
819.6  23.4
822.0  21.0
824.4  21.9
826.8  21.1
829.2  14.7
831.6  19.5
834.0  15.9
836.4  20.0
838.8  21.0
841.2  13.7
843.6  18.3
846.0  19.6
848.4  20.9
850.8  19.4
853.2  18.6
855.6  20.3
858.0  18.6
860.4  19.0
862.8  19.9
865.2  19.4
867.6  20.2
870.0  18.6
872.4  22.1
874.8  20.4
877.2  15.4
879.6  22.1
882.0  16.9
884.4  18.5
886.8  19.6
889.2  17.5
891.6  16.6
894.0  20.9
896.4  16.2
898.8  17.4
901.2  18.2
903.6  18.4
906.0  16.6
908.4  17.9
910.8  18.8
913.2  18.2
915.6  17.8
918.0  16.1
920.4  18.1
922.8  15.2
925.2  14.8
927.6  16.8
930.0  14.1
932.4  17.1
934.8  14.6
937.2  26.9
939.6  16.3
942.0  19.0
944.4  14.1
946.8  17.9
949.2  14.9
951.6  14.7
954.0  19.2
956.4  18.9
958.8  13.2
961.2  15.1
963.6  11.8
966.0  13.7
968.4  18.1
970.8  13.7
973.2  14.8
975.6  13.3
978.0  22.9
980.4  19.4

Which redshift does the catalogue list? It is 0.080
